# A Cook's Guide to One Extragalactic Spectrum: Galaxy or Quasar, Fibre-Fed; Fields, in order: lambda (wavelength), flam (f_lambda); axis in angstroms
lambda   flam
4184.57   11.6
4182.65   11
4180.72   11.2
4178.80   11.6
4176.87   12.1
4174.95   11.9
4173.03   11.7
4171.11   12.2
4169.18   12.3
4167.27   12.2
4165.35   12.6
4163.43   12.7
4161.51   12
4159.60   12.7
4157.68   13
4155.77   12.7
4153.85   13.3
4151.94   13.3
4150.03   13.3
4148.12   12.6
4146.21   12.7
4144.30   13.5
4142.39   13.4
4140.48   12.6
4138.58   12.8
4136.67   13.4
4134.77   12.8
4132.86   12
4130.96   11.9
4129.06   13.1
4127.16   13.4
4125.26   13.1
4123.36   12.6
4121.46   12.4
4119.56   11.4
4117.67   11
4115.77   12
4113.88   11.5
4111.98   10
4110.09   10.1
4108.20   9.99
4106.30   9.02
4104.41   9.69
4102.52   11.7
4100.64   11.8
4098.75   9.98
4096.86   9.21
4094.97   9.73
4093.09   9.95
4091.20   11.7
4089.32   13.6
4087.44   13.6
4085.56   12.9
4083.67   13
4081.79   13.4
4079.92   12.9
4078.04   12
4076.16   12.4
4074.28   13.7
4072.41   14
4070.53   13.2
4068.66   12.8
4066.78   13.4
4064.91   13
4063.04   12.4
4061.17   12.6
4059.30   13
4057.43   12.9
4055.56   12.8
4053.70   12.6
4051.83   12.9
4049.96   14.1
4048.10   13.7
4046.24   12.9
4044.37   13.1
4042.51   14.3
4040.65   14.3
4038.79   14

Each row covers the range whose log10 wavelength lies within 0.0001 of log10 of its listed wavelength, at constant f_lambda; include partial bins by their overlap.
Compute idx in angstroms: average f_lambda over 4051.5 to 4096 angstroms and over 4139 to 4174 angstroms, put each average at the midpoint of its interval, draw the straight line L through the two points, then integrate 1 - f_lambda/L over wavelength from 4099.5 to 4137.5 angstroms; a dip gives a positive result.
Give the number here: 3.2 angstroms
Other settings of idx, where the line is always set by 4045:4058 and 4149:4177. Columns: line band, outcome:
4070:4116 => 4.6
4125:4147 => -0.3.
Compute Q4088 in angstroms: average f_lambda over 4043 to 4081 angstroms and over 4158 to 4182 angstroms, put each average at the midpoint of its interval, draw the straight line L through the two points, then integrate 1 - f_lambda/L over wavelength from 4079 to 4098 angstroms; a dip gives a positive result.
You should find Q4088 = 1.2 angstroms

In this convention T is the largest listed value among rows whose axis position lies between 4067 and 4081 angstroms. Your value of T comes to 14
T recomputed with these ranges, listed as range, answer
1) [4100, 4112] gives 11.8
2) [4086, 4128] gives 13.6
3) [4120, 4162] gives 13.5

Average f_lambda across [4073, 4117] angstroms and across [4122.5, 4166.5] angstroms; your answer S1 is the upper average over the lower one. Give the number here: 1.1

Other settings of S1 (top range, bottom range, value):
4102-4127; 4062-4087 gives 0.86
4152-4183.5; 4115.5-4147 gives 0.97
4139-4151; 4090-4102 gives 1.24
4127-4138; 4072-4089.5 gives 0.97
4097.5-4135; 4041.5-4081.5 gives 0.87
